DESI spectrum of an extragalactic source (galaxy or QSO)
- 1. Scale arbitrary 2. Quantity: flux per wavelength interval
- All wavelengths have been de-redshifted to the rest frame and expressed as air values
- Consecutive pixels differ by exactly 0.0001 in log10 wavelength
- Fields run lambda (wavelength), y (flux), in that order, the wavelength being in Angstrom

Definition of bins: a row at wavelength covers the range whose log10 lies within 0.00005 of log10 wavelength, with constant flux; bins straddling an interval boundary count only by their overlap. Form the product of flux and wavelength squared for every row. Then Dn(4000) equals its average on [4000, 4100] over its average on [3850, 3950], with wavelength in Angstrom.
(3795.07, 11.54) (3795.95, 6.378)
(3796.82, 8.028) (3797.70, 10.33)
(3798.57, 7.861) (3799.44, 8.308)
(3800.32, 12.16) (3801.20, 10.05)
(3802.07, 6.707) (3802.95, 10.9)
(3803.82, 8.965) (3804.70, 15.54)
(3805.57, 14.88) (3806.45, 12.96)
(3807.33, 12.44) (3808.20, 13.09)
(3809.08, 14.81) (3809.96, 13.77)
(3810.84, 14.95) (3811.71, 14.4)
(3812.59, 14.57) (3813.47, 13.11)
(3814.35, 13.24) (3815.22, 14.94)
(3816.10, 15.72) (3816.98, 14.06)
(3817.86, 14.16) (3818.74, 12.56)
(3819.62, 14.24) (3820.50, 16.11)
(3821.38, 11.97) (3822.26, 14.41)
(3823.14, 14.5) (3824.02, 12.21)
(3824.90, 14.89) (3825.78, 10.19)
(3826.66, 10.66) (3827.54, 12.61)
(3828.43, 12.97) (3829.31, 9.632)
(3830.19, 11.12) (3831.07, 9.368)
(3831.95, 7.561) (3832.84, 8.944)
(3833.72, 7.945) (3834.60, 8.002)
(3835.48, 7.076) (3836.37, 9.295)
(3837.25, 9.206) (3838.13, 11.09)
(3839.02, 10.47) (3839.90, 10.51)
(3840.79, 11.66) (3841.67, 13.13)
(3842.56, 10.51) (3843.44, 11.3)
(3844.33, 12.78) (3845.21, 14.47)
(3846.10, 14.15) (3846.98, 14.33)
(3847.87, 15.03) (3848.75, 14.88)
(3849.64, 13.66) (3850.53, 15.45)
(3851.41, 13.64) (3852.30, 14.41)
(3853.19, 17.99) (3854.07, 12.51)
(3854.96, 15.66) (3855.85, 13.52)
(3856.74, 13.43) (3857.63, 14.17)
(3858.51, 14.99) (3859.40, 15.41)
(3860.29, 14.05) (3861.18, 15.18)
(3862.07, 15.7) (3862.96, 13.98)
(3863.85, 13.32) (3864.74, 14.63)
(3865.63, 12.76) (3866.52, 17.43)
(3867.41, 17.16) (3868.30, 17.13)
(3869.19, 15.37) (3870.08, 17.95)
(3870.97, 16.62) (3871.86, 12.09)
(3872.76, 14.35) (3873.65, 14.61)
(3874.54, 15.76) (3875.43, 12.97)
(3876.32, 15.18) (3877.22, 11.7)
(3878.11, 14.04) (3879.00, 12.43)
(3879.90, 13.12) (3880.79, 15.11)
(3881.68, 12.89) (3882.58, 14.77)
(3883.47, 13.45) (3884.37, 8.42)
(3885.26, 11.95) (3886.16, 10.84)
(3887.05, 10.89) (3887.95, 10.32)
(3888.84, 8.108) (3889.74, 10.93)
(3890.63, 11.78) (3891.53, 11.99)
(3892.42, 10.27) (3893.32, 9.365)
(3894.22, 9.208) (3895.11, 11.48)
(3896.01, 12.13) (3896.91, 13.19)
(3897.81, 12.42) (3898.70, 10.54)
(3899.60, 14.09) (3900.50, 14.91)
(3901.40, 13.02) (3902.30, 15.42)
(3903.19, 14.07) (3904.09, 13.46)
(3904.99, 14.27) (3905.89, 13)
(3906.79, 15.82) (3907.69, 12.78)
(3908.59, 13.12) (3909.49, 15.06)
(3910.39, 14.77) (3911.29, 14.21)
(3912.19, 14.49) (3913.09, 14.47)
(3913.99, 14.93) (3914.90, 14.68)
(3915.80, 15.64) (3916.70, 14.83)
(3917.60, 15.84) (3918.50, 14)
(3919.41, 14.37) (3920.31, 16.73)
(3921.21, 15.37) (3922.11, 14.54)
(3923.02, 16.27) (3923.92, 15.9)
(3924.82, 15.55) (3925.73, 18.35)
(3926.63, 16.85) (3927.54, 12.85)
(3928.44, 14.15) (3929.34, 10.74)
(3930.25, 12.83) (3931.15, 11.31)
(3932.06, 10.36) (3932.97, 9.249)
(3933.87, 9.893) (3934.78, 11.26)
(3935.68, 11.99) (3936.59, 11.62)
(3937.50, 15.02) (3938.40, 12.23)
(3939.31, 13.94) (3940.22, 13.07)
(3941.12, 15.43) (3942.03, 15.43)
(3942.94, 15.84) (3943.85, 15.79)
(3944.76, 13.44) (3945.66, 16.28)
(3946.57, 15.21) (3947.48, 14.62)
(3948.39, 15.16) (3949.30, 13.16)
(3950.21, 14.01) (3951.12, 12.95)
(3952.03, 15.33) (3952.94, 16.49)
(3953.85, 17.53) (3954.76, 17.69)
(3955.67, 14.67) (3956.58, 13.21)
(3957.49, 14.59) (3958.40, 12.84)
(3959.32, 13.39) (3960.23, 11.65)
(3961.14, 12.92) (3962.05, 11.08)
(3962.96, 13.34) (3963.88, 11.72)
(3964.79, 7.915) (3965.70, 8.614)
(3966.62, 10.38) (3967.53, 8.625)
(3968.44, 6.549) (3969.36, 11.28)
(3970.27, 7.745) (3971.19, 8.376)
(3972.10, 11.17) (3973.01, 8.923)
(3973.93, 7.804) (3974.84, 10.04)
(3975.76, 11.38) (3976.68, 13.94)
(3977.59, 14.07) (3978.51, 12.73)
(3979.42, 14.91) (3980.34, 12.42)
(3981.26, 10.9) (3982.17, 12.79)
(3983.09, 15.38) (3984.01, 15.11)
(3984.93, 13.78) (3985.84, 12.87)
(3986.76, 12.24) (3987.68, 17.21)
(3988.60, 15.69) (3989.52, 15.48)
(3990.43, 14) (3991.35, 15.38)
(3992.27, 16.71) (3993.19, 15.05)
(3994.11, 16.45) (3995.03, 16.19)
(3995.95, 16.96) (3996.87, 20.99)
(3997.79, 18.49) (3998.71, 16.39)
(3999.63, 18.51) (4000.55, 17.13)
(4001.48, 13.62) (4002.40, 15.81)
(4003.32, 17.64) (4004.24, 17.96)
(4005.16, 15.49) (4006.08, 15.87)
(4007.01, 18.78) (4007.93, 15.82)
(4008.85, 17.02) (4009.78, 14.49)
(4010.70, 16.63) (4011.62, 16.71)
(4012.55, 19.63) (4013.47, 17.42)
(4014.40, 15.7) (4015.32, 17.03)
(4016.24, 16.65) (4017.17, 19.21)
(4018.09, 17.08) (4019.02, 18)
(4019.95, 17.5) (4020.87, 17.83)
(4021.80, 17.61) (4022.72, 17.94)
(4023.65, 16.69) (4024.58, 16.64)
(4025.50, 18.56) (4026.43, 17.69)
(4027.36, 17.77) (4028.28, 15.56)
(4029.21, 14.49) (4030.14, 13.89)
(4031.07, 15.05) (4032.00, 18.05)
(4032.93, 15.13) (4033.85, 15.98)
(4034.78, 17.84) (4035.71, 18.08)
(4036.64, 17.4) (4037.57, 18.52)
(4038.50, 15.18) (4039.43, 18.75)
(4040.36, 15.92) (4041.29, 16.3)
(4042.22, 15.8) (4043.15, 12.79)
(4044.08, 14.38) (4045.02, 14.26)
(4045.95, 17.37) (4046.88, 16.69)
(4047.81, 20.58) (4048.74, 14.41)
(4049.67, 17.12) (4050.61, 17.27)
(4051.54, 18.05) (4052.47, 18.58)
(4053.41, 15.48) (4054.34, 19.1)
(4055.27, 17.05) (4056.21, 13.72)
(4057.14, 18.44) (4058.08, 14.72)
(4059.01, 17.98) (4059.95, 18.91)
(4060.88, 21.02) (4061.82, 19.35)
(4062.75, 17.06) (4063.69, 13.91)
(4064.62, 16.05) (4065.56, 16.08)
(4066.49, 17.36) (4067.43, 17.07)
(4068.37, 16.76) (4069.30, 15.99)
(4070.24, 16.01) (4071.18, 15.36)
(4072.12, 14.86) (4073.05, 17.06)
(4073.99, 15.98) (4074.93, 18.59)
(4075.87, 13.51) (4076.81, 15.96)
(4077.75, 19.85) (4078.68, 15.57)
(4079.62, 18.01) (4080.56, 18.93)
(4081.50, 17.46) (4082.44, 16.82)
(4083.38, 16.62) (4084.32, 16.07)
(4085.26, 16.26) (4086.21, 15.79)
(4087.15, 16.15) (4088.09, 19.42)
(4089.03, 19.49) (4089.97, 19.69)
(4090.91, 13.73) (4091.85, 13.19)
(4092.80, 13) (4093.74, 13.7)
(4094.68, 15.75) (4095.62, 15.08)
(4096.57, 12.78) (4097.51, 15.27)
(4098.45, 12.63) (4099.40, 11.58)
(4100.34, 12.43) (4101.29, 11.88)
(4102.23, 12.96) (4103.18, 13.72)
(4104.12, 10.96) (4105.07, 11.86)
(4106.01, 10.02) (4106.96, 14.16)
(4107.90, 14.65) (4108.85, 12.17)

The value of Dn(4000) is 1.29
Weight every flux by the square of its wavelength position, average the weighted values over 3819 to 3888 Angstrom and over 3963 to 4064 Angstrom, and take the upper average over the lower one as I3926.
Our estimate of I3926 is 1.29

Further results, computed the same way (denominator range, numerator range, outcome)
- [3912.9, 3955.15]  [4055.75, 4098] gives 1.23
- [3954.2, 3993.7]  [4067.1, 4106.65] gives 1.29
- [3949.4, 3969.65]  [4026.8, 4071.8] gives 1.38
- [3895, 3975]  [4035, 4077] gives 1.33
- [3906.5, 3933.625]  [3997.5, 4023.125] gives 1.25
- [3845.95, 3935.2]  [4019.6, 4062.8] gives 1.33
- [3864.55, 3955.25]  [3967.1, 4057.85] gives 1.19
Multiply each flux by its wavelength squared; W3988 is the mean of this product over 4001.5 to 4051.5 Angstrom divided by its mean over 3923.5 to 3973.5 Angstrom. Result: 1.3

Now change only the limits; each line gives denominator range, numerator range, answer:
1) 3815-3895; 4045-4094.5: 1.45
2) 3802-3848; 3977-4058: 1.47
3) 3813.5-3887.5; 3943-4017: 1.16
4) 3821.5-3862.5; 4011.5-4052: 1.48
